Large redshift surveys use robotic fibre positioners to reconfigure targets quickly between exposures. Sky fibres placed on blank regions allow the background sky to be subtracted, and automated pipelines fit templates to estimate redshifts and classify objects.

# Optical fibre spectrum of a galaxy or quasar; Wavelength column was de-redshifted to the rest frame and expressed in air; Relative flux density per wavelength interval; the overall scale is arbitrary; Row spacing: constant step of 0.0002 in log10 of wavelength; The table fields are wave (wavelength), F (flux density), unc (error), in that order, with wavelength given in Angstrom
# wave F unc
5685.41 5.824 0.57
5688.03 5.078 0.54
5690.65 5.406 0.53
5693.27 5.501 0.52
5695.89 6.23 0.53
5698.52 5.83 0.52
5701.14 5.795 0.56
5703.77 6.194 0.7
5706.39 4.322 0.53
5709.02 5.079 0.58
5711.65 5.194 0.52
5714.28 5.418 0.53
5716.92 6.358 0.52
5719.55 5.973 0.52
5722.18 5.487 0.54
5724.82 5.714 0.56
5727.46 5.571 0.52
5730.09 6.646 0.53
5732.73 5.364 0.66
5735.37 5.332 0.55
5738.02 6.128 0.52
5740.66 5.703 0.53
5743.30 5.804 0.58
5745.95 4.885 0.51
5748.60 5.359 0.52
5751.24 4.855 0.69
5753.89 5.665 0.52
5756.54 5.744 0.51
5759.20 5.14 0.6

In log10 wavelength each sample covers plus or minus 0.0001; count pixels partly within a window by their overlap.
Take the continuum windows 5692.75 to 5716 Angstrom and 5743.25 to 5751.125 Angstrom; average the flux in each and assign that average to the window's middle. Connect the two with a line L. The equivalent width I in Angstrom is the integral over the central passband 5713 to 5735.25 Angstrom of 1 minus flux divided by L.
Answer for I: -1.7 Angstrom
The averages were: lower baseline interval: 5.52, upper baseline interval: 5.2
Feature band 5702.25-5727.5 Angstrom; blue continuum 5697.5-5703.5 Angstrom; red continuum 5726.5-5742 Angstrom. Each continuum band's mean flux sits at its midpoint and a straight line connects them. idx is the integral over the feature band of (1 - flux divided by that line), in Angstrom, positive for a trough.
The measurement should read 1.4 Angstrom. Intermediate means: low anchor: 5.88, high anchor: 5.8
